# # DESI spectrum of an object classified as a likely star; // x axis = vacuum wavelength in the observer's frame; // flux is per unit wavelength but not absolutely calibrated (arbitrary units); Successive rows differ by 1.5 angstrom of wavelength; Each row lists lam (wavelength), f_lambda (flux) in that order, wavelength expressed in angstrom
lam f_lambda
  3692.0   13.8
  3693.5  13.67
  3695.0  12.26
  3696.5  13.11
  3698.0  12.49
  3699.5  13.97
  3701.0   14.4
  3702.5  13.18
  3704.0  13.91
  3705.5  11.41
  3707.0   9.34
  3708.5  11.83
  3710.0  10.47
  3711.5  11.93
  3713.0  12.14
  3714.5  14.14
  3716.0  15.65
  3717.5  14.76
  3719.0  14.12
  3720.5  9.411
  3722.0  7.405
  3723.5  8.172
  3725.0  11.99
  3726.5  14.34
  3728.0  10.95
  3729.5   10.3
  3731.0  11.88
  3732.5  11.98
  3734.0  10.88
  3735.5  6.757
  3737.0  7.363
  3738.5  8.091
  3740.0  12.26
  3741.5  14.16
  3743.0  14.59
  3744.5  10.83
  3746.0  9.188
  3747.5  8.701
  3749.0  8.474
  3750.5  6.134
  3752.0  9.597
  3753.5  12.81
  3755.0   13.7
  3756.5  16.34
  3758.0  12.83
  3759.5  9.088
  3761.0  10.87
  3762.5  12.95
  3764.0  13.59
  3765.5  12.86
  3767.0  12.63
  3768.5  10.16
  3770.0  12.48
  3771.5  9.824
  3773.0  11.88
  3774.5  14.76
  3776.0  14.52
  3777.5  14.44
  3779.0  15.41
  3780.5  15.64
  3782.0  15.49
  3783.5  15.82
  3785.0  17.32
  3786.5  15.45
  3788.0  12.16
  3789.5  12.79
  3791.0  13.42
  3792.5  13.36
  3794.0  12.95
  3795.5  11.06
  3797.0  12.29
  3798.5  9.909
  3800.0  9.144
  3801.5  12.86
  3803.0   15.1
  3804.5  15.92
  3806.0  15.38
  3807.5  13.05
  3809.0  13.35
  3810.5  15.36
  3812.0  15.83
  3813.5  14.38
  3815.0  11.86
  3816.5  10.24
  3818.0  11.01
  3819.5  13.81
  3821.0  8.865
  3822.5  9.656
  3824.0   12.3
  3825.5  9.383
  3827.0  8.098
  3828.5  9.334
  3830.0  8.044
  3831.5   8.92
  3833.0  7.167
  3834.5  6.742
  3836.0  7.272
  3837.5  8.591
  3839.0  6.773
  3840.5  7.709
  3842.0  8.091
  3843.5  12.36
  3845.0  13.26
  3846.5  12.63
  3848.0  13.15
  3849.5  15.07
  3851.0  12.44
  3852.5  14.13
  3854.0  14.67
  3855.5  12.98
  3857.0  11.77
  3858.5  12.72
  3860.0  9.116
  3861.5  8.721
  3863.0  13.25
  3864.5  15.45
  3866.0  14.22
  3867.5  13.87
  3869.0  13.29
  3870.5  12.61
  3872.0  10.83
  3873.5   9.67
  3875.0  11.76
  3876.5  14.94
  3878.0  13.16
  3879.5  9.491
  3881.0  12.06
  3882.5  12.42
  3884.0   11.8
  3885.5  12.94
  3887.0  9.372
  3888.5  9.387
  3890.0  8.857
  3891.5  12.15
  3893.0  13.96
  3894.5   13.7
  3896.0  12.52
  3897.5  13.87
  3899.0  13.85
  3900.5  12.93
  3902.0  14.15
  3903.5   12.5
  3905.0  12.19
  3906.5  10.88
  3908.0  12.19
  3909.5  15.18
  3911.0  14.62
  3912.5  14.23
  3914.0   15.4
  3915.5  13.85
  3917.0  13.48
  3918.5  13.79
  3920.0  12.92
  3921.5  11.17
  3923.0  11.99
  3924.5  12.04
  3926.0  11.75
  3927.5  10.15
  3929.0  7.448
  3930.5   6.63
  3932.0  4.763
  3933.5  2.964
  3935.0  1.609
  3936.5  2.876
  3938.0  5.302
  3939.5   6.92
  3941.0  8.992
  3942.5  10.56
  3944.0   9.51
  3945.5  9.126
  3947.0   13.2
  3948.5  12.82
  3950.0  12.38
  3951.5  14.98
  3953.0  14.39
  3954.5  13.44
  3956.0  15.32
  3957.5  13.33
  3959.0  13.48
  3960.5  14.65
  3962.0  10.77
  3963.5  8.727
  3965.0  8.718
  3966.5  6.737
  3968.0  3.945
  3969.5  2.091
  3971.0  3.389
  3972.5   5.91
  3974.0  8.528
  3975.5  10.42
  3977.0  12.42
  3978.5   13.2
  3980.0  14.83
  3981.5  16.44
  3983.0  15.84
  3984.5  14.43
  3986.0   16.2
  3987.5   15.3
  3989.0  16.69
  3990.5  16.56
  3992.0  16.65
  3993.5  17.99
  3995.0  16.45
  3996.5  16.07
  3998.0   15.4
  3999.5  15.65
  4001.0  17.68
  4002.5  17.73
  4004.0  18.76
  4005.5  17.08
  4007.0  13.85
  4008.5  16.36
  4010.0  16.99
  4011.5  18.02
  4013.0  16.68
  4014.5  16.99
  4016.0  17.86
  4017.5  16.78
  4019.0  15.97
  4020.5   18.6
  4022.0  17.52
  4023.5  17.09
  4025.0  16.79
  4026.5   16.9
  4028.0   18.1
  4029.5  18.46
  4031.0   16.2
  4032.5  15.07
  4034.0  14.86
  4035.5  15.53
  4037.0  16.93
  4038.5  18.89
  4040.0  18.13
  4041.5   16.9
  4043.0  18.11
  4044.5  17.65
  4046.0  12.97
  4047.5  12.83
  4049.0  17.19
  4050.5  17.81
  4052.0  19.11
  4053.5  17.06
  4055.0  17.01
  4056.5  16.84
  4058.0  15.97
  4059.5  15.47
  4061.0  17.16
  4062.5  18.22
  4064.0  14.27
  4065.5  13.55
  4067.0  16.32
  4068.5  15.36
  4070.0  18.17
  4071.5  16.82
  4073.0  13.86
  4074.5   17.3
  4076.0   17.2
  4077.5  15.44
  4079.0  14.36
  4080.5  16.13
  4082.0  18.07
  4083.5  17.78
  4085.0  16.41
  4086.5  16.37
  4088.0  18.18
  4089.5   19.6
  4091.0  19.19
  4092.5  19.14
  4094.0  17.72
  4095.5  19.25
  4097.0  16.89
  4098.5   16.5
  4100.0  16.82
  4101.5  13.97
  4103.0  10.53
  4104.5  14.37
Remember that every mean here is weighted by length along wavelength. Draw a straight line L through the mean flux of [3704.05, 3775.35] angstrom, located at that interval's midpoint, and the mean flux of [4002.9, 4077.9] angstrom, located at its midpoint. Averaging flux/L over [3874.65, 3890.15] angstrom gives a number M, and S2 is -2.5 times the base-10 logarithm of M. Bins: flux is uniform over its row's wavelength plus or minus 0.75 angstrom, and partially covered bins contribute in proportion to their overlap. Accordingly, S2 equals 0.20 mag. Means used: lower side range 11.4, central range 11.6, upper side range 16.7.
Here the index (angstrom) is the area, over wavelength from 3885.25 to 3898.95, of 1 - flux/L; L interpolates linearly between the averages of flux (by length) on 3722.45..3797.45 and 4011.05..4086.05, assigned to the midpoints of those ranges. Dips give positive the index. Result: 2.2 angstrom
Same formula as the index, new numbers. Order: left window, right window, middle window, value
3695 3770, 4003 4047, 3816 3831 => 3.61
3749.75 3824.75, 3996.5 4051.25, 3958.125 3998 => 9.50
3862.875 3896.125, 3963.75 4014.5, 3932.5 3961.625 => 6.46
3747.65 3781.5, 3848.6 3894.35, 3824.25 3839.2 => 4.93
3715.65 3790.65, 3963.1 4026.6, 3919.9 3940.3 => 9.10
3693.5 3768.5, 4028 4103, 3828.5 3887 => 9.48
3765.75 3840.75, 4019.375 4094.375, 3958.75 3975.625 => 8.07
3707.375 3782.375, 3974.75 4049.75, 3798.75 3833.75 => 3.49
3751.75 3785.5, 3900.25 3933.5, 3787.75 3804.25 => 0.79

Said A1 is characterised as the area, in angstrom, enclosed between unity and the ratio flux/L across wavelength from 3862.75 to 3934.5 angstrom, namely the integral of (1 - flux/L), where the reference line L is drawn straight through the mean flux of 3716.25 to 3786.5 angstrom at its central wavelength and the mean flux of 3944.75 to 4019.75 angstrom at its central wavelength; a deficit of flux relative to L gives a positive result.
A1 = 6.1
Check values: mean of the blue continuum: 12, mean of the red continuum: 13.7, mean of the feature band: 12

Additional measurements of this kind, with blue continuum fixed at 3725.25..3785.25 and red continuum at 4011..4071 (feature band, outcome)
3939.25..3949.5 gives 3.2 angstrom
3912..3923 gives 0.9 angstrom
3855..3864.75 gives 1.4 angstrom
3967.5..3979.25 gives 6.1 angstrom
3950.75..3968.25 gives 4.1 angstrom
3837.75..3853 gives 2.4 angstrom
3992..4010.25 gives -0.7 angstrom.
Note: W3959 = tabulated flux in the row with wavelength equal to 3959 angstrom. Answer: 13.48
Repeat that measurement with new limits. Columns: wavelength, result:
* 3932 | 4.763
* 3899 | 13.85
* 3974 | 8.528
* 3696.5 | 13.11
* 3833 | 7.167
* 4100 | 16.82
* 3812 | 15.83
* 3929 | 7.448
